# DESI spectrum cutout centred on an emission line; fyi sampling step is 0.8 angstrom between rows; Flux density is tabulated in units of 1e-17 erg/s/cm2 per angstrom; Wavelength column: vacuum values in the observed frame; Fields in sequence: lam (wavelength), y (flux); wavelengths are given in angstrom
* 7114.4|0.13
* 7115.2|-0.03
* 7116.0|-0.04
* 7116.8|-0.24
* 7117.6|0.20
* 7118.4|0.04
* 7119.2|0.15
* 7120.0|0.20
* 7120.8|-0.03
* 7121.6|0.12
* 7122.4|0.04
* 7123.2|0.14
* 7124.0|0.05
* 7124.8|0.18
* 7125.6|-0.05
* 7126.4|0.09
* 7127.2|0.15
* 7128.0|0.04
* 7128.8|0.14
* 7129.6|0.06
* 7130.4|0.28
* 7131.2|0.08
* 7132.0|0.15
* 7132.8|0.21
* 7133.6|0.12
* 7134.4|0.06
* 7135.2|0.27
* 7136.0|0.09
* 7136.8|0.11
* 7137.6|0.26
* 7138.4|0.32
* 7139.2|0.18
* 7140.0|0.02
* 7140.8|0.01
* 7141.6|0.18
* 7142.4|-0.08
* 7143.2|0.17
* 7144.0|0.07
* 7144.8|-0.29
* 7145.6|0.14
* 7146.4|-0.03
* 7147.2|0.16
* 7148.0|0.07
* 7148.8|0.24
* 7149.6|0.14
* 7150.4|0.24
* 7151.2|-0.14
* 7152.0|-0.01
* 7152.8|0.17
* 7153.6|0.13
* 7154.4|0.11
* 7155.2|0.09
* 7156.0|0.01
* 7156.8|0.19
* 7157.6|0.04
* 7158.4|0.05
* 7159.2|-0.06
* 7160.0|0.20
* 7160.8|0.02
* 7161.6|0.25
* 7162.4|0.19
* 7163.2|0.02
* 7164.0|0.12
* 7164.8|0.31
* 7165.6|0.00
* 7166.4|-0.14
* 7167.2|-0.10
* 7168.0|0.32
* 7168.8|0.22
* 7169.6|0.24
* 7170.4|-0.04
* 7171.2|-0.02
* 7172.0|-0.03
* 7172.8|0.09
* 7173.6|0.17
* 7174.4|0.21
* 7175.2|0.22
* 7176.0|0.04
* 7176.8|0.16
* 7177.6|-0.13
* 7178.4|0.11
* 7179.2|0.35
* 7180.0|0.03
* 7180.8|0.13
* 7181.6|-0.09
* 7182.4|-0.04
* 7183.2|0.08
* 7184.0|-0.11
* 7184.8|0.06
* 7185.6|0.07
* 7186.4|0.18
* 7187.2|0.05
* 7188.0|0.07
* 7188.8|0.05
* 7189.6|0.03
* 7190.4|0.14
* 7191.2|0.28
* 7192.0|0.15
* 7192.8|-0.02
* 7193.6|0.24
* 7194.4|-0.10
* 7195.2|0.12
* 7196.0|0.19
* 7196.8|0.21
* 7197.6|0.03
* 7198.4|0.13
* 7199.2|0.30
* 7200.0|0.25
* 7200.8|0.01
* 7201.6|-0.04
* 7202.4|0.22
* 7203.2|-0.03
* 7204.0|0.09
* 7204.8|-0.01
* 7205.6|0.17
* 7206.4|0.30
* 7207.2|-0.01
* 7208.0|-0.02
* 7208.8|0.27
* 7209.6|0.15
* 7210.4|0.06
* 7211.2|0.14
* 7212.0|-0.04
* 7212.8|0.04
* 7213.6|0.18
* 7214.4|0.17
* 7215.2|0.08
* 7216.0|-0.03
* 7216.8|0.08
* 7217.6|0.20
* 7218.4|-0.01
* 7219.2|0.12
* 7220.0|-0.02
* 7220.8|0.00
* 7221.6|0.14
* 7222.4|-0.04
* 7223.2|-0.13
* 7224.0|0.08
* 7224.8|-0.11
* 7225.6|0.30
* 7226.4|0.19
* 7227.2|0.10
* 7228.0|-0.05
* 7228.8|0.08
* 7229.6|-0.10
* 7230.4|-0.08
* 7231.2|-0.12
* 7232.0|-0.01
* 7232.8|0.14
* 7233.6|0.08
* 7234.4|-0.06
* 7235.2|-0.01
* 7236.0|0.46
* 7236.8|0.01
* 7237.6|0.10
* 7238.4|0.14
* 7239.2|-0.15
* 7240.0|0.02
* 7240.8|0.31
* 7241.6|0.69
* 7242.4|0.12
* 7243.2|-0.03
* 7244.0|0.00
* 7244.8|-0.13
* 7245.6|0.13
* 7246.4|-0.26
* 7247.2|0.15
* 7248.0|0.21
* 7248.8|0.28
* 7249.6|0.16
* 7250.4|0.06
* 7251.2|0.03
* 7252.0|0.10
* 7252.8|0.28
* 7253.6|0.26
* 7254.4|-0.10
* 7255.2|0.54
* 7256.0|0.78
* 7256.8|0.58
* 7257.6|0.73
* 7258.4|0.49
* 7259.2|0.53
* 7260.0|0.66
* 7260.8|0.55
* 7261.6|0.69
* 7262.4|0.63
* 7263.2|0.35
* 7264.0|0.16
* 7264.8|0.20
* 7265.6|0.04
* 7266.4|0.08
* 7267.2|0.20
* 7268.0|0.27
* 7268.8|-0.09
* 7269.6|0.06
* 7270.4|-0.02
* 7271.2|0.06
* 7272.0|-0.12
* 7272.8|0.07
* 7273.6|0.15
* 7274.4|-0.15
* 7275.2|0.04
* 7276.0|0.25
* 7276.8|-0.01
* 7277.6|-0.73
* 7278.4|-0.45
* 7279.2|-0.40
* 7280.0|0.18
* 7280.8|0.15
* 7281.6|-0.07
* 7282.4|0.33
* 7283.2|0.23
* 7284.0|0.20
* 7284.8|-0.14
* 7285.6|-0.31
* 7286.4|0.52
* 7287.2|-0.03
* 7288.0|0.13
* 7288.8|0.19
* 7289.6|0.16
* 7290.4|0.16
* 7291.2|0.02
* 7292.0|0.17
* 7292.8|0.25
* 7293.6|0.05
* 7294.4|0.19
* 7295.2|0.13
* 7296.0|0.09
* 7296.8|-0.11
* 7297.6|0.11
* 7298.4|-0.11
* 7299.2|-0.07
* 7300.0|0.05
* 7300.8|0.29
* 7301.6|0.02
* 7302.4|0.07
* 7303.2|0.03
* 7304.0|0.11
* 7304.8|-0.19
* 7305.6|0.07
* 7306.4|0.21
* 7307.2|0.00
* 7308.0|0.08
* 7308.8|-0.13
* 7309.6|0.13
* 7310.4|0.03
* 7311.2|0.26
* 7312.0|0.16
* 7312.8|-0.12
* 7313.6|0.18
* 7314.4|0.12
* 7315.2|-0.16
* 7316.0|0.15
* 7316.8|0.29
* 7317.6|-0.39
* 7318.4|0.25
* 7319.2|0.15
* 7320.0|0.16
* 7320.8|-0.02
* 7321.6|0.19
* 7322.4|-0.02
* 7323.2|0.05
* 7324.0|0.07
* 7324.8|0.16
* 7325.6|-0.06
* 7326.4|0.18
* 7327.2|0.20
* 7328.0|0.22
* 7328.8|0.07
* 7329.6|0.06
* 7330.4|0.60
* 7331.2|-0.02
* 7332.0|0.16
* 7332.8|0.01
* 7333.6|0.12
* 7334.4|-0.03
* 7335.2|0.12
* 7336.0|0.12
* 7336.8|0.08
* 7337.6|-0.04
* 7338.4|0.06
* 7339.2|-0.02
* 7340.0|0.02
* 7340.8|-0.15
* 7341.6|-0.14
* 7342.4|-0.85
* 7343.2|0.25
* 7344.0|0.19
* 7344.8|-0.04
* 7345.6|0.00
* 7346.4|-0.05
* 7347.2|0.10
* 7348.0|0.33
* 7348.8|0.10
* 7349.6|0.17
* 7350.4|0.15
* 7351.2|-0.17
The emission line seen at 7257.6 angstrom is [O II]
